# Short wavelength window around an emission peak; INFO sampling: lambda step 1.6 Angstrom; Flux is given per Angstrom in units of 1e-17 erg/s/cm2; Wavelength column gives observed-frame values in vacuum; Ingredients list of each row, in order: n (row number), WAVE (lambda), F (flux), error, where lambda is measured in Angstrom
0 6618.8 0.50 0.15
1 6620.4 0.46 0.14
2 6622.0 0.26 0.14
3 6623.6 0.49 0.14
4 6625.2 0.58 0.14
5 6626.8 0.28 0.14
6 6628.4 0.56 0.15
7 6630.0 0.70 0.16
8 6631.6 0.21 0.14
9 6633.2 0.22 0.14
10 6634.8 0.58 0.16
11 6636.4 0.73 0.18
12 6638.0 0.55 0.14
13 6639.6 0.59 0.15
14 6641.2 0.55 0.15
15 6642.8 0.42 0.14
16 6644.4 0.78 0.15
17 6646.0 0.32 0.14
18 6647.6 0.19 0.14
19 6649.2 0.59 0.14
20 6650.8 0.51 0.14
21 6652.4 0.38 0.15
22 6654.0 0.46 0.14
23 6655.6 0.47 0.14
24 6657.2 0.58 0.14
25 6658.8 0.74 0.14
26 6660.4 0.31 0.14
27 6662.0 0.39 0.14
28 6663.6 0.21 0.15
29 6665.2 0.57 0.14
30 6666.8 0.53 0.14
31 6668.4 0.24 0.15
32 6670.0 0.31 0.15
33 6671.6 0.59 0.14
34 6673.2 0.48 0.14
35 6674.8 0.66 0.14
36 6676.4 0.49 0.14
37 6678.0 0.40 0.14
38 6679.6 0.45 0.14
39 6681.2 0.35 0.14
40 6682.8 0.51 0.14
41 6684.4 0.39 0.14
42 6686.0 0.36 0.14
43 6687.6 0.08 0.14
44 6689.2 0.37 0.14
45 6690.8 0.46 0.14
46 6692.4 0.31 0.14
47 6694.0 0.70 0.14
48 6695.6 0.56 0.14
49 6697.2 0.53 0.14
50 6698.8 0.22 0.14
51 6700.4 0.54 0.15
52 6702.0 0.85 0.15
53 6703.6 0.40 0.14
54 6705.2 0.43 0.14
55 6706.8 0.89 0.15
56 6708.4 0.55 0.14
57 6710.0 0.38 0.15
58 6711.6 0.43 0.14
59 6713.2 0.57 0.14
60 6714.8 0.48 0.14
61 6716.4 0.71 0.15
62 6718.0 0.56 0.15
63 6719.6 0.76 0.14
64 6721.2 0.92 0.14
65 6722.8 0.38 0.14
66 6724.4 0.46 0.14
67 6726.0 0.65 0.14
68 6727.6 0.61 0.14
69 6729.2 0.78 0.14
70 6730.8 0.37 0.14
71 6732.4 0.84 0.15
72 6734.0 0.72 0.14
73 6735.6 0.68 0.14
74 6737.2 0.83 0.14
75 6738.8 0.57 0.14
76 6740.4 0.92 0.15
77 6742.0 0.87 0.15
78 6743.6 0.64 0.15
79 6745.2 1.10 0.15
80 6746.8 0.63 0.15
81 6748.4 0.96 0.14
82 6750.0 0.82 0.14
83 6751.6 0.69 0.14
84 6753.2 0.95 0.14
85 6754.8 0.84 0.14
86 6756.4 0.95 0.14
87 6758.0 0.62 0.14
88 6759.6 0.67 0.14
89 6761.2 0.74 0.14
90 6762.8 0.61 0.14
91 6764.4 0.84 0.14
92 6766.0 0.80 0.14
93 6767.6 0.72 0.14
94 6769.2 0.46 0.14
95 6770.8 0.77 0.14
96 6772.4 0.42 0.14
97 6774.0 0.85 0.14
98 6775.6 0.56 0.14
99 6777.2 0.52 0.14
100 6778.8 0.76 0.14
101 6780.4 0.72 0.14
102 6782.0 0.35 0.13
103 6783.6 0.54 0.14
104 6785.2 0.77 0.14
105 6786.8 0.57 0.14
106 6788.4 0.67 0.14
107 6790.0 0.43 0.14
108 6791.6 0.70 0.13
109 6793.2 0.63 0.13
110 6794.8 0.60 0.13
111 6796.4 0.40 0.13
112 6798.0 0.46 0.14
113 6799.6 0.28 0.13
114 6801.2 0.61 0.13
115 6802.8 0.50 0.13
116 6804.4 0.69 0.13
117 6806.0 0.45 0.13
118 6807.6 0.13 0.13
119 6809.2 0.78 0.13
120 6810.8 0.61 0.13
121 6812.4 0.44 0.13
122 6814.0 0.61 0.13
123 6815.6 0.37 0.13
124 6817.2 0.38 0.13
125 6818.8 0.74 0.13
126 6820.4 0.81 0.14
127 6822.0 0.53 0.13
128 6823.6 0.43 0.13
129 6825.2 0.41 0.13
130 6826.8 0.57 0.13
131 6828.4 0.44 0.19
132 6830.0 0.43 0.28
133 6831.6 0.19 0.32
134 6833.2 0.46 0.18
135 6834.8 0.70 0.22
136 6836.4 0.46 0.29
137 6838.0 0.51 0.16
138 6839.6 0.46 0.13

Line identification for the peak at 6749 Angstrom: Mg II 2798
